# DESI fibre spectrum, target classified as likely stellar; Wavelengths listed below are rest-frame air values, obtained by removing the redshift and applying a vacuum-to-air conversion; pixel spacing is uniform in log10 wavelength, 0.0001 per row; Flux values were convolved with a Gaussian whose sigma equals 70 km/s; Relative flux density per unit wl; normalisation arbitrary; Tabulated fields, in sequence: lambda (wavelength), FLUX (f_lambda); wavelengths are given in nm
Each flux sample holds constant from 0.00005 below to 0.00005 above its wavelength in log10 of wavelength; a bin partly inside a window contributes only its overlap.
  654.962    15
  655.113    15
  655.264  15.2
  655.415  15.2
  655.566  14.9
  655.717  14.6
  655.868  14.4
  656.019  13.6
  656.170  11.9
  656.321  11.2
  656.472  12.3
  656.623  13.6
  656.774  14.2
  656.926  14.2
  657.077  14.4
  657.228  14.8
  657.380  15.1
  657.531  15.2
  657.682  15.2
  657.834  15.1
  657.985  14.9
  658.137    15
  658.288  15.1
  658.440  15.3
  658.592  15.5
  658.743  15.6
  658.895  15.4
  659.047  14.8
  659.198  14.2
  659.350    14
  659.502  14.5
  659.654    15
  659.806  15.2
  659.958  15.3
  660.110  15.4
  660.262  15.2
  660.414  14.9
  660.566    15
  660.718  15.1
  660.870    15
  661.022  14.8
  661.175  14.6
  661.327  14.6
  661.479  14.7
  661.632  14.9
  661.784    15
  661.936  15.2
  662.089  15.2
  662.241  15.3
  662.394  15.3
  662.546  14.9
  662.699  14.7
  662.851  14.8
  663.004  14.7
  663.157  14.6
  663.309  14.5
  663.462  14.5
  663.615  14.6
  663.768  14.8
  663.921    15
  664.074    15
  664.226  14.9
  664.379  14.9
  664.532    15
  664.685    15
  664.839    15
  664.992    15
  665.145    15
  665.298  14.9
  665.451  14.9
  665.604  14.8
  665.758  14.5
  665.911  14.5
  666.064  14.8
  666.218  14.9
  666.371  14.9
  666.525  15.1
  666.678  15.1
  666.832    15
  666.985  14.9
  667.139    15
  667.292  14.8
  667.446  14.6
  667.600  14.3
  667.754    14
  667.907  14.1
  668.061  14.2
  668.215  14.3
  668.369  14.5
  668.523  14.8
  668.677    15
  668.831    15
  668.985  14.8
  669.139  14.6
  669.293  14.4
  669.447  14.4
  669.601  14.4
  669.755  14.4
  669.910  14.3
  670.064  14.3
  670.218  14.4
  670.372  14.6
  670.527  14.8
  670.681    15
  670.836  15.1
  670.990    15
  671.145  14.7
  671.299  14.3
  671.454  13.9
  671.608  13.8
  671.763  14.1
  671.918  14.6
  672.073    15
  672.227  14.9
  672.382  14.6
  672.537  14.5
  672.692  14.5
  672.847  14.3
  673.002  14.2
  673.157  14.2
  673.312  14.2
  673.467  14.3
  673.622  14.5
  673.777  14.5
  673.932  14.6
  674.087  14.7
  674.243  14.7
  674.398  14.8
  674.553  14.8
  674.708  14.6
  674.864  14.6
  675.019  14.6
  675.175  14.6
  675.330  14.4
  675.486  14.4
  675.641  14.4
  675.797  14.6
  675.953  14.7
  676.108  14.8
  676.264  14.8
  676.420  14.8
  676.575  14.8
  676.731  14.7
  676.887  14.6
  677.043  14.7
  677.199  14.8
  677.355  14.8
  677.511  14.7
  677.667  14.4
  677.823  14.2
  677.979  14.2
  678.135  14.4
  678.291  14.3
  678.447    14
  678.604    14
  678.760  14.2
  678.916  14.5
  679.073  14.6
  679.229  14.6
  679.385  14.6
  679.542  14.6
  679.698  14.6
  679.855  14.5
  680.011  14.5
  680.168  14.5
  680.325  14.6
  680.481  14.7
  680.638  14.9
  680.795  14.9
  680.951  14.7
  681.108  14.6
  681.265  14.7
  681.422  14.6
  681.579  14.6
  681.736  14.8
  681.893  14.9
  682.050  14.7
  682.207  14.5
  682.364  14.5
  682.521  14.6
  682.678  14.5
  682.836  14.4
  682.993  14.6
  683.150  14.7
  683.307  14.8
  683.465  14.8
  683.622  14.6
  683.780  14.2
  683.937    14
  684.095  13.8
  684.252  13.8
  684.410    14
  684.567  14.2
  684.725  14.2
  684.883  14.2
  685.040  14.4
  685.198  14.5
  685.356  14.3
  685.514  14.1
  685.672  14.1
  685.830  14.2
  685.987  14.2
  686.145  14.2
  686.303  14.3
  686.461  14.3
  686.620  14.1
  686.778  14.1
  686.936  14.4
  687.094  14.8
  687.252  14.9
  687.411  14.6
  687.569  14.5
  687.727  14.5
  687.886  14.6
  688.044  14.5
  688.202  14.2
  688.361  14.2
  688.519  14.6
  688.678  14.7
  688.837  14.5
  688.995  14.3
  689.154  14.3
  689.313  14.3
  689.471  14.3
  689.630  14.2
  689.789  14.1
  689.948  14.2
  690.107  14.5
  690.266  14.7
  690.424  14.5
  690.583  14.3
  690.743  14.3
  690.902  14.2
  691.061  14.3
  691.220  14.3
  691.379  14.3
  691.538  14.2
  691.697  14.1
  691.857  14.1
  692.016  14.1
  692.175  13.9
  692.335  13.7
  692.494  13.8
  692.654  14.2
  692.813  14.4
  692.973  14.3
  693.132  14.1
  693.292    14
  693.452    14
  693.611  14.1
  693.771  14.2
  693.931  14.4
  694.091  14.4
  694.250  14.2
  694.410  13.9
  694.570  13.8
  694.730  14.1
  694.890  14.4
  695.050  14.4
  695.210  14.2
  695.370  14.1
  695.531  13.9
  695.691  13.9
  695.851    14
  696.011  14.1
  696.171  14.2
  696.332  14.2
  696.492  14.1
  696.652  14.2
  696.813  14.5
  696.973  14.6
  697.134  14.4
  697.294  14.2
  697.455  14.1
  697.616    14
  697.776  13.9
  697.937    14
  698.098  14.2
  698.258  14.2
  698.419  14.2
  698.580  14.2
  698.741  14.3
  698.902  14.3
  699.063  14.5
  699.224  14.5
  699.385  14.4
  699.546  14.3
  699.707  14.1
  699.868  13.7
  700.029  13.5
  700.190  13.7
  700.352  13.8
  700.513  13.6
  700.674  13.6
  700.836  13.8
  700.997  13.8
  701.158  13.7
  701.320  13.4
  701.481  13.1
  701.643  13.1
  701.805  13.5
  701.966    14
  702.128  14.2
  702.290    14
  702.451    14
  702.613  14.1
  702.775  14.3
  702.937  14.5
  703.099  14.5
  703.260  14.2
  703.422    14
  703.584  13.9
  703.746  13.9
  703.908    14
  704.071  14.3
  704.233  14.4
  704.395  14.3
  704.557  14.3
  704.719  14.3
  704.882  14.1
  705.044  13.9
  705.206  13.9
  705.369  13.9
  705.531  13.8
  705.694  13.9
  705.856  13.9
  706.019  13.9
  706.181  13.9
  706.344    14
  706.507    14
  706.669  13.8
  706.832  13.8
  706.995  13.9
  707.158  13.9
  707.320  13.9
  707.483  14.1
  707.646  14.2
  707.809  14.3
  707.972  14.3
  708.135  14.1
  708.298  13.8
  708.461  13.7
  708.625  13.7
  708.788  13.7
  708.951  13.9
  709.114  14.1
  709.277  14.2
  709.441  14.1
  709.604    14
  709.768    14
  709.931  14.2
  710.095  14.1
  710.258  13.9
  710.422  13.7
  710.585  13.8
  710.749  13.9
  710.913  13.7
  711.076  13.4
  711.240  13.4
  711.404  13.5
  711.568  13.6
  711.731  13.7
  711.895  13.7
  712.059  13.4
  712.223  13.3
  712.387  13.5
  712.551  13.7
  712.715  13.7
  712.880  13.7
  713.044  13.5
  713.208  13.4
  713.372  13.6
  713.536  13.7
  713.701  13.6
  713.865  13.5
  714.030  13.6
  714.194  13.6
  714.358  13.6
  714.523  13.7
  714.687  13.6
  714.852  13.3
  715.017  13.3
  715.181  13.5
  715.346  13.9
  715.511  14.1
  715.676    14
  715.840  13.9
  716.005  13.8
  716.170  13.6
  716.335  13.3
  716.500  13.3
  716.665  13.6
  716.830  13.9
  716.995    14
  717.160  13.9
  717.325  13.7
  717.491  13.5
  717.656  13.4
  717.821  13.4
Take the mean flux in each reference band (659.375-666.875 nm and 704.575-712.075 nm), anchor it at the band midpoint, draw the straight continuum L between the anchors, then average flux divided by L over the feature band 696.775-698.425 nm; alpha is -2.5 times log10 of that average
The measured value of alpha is -0.01 mag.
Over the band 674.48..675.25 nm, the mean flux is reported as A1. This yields 14.6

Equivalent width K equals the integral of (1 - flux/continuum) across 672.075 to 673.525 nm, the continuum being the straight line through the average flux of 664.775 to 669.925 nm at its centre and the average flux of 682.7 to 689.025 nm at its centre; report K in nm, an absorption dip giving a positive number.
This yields 0.01 nm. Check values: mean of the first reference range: 14.7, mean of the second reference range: 14.4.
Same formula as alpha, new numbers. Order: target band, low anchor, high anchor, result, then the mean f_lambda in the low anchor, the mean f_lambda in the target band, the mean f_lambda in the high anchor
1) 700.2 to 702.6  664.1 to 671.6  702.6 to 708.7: 0.03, 14.7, 13.7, 14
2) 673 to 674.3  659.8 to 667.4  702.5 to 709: 0.02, 14.9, 14.4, 14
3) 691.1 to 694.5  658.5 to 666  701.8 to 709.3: 0.01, 14.9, 14.1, 14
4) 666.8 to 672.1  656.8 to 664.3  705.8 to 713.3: 0.01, 14.9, 14.5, 13.8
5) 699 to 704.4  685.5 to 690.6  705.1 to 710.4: 0.01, 14.4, 14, 14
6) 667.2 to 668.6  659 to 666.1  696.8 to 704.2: 0.03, 14.9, 14.4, 14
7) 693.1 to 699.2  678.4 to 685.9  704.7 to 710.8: 0.00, 14.5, 14.2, 14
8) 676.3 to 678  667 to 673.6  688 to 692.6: -0.02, 14.5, 14.6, 14.3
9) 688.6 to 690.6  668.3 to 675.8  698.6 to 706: -0.01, 14.5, 14.4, 14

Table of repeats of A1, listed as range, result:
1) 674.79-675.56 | 14.5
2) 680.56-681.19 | 14.8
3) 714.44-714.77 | 13.6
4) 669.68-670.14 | 14.3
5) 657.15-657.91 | 15.1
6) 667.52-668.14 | 14.1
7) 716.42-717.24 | 13.7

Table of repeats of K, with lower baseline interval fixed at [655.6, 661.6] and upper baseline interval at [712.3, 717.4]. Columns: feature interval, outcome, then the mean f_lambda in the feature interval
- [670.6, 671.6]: -0.02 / 14.6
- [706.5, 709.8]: -0.05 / 14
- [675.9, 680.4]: -0.08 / 14.5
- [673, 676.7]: -0.07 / 14.6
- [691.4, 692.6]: 0.00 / 14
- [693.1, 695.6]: -0.03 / 14.1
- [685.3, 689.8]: -0.08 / 14.4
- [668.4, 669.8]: -0.02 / 14.7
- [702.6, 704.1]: -0.04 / 14.2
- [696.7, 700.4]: -0.06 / 14.2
